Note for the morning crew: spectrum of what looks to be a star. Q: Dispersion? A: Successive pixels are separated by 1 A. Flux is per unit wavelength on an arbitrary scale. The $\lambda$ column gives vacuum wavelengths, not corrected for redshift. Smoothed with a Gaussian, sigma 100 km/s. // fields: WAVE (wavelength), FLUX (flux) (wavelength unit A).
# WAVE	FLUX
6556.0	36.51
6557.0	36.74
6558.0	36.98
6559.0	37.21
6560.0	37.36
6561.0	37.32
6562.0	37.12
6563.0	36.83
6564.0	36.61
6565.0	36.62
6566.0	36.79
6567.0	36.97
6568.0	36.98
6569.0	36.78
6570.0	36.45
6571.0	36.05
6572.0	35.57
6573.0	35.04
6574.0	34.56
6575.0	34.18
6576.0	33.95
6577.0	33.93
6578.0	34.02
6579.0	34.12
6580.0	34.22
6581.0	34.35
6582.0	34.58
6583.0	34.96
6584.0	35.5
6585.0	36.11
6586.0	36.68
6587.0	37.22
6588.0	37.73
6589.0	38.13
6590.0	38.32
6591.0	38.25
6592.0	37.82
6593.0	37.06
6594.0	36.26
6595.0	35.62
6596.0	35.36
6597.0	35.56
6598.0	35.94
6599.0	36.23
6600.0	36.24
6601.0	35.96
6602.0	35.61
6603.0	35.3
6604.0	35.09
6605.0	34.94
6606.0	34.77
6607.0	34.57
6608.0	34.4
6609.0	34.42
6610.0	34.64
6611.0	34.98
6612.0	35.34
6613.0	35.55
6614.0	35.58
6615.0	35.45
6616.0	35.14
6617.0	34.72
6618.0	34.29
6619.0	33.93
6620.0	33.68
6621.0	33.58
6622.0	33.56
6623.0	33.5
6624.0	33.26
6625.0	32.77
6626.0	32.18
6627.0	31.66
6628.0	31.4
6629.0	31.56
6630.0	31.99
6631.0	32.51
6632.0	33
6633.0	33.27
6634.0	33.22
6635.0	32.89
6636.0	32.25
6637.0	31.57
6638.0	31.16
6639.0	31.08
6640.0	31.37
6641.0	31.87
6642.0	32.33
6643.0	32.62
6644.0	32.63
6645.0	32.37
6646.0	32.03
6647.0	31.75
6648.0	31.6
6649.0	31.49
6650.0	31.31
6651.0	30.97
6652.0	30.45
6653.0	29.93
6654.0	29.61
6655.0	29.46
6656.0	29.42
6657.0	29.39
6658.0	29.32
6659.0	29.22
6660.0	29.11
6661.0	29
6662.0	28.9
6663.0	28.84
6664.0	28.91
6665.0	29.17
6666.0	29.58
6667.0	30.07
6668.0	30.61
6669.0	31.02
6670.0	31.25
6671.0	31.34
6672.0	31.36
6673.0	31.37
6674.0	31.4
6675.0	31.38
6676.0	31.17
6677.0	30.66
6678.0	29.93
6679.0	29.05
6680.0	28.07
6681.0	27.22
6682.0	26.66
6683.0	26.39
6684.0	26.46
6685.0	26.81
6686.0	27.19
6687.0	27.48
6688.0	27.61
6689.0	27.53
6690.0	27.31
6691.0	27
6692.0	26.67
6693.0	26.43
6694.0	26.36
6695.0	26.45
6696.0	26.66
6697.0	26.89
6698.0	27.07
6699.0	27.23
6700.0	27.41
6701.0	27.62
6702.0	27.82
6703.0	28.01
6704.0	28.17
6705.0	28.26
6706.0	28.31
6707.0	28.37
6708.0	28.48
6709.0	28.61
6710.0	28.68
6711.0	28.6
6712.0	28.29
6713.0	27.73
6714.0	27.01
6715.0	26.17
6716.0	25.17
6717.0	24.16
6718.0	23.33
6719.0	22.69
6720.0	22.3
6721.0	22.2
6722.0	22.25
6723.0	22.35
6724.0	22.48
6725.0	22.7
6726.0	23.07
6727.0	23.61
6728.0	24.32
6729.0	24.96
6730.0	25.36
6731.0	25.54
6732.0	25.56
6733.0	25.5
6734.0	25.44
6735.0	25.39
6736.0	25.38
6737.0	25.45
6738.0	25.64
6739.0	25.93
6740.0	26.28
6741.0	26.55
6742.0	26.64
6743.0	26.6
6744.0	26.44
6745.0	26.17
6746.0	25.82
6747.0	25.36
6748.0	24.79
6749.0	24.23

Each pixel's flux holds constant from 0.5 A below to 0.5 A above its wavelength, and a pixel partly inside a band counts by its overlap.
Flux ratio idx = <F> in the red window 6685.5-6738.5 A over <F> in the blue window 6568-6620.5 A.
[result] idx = 0.73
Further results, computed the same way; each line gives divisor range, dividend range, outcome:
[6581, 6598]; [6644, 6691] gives 0.81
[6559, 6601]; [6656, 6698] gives 0.80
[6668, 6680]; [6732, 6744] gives 0.84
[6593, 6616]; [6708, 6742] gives 0.71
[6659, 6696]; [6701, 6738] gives 0.89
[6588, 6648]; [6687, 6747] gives 0.76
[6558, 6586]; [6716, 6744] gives 0.69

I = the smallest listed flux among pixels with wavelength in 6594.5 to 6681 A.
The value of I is 27.22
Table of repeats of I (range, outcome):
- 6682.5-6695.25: 26.36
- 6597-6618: 34.29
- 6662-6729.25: 22.2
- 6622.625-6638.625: 31.16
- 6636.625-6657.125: 29.39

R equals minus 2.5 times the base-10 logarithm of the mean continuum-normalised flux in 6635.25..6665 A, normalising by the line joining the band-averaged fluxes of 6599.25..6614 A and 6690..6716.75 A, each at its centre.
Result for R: 0.04 mag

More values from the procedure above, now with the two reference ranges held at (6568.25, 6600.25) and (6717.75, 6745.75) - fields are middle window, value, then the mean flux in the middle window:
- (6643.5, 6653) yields -0.02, 31.5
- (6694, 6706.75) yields -0.02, 27.5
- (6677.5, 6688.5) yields 0.03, 27.5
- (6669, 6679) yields -0.07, 31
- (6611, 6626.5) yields -0.03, 34.2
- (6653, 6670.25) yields 0.01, 29.6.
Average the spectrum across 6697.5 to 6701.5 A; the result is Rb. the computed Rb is 27.3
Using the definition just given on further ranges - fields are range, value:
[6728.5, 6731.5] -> 25.3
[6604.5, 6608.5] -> 34.7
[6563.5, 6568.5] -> 36.8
